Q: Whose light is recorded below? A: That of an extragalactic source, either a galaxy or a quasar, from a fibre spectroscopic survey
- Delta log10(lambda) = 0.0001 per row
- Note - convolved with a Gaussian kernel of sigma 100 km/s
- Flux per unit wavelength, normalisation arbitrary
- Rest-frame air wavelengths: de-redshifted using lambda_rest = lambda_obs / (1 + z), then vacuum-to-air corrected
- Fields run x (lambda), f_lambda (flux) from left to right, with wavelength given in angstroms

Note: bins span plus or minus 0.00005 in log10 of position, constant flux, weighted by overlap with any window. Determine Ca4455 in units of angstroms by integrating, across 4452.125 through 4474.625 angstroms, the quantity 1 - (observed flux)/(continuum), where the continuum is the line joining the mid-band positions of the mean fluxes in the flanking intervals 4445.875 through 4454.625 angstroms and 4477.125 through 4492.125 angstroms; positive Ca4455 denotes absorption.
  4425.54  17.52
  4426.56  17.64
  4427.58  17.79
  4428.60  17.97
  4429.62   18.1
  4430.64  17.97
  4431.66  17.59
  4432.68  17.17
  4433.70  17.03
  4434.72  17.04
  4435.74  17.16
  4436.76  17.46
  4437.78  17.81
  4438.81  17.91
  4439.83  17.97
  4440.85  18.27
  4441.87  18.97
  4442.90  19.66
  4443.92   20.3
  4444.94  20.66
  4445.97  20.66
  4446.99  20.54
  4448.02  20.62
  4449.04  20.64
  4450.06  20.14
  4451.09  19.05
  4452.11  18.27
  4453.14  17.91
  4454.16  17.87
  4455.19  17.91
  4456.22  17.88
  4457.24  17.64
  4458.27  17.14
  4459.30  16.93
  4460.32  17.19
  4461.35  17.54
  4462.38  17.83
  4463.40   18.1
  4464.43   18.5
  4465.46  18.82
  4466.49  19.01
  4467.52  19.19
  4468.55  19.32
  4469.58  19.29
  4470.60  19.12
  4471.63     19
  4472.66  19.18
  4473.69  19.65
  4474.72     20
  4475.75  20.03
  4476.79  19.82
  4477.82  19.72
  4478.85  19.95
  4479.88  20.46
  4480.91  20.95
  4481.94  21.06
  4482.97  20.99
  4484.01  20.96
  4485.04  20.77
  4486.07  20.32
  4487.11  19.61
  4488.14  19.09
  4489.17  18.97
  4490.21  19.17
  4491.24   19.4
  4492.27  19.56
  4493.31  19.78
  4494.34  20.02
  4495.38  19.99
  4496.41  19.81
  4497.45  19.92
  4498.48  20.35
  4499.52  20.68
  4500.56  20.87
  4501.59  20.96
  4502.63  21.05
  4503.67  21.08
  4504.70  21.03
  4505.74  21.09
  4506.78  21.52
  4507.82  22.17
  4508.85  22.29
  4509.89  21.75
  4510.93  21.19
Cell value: 1.6 angstroms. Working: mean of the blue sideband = 19.5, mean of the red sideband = 20.1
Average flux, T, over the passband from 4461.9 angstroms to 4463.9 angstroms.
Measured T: 18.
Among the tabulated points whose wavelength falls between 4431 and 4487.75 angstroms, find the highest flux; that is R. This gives 21.06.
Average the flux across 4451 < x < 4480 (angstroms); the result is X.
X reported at 18.7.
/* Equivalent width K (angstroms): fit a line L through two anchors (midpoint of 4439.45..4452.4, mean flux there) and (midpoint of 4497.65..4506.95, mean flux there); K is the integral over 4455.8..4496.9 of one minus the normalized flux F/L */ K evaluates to 2.2 angstroms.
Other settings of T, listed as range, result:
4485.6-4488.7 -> 19.7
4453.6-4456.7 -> 17.9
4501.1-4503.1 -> 21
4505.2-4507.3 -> 21.2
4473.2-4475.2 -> 19.8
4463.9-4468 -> 18.8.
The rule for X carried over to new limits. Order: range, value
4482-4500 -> 20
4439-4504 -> 19.5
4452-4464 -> 17.7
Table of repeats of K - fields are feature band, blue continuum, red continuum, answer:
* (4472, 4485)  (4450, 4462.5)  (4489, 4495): -0.9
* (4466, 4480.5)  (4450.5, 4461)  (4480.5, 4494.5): -0.4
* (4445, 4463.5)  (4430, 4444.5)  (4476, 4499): 0.1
